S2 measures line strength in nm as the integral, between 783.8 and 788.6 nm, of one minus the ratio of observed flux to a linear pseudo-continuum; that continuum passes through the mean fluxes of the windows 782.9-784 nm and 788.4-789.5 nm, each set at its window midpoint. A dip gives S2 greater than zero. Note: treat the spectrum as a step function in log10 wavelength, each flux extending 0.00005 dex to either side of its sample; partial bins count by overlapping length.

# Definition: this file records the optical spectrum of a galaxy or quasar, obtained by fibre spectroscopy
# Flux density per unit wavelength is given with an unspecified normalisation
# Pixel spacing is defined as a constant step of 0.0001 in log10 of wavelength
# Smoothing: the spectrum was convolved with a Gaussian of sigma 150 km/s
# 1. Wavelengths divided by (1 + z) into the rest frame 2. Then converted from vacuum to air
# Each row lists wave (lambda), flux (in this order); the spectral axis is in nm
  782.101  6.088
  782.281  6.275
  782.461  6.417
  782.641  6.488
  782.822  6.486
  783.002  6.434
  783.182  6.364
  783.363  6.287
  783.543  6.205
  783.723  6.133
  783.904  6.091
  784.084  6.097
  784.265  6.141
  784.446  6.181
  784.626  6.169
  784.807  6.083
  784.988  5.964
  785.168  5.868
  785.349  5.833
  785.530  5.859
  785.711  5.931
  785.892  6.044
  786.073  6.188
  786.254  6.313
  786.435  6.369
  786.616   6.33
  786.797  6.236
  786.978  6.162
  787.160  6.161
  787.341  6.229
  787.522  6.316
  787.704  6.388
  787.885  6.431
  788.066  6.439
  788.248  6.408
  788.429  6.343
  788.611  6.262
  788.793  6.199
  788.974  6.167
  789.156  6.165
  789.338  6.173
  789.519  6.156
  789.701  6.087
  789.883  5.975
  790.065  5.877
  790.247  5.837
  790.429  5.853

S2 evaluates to 0.04 nm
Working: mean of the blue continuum 6.26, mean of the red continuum 6.21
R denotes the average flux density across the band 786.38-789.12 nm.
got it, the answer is 6.29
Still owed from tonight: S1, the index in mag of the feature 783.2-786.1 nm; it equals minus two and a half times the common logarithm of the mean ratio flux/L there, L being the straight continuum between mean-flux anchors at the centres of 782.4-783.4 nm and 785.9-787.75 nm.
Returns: 0.05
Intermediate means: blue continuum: 6.42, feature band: 6.07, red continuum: 6.26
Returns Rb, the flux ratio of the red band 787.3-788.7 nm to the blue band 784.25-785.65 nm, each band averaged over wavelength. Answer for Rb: 1.06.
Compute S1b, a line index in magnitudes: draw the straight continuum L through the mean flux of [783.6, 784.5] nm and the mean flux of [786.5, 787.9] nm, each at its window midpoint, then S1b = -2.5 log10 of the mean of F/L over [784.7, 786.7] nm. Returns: 0.024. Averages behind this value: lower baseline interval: 6.13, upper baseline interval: 6.28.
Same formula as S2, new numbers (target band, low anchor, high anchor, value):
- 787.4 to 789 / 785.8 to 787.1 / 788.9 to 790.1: -0.05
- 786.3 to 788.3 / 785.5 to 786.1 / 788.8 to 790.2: -0.09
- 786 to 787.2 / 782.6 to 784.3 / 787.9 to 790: 0.00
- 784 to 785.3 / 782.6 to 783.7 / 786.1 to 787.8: 0.05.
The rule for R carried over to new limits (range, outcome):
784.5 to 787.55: 6.12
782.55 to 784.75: 6.25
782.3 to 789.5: 6.21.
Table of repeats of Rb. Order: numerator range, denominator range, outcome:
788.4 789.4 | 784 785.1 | 1.02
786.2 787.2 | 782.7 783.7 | 0.99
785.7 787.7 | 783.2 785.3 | 1.02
